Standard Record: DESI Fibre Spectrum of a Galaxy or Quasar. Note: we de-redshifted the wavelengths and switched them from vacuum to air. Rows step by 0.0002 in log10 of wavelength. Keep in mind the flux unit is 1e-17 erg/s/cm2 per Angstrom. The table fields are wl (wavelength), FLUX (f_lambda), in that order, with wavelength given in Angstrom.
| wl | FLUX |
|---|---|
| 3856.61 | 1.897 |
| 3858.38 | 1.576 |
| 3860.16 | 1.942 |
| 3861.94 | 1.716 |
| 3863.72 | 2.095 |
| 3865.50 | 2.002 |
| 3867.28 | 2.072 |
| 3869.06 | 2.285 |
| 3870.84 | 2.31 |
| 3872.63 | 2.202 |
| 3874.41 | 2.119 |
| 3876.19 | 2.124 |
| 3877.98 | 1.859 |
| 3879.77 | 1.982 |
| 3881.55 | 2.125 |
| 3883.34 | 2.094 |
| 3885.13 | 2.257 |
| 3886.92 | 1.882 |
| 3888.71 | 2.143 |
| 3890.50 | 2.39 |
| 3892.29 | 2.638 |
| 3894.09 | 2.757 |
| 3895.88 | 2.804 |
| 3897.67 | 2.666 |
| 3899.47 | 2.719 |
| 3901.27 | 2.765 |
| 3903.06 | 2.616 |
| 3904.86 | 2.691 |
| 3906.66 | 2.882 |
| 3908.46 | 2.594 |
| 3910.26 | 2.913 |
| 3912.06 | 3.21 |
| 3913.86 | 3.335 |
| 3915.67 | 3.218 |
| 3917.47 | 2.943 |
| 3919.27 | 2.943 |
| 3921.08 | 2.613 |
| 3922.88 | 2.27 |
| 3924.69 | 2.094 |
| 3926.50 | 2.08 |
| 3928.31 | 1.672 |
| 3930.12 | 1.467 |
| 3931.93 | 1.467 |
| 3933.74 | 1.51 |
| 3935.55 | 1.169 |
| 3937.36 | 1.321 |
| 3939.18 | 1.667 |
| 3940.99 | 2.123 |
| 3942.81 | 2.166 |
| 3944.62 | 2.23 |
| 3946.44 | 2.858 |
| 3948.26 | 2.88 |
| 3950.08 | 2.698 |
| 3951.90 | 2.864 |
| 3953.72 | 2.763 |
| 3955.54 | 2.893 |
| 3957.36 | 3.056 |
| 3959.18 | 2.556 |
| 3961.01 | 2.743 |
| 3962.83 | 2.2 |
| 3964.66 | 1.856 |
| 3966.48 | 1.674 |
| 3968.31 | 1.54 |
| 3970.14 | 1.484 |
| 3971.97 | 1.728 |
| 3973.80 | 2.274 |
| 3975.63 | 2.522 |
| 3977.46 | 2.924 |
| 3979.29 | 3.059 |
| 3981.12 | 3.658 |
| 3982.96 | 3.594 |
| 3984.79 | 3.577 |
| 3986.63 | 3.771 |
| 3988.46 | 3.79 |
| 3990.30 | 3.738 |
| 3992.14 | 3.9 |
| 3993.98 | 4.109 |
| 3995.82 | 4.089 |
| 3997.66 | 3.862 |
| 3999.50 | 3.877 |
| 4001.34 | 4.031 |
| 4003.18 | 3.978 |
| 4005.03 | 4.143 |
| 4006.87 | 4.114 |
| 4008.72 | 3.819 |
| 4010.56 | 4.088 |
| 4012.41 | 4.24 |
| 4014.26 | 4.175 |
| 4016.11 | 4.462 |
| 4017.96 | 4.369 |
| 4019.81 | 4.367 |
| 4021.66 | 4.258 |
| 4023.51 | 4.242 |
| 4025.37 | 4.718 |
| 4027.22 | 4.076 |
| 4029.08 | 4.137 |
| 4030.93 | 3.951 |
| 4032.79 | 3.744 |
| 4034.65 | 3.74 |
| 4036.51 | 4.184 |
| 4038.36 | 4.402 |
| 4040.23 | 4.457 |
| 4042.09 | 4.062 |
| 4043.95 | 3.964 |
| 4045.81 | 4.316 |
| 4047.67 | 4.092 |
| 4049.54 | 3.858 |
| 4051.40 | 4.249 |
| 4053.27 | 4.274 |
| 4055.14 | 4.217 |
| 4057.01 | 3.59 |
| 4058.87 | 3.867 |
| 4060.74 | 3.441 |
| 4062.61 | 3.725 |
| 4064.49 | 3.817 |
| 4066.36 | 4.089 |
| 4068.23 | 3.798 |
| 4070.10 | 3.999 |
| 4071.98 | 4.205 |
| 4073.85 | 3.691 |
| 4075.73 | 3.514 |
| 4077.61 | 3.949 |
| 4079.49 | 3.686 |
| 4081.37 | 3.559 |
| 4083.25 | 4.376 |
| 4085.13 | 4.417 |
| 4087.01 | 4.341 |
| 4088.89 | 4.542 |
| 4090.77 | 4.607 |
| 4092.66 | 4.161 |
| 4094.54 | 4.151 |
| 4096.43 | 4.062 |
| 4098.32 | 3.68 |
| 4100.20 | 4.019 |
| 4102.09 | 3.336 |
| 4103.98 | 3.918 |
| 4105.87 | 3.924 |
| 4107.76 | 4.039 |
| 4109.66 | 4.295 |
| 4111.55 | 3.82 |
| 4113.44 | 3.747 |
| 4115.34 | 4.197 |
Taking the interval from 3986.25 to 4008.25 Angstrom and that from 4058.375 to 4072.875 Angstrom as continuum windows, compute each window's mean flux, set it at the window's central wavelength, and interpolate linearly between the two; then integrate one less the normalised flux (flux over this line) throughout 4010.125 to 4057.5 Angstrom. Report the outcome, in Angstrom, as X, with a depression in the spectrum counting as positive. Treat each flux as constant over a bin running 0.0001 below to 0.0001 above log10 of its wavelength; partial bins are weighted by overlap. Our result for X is -3.2 Angstrom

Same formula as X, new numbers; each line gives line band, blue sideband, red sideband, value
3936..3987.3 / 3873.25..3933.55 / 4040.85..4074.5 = 8.7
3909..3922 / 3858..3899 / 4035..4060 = -2.0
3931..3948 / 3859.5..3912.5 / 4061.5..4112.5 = 5.6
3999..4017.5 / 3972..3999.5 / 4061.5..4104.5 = -2.8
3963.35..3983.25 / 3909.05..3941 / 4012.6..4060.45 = 4.7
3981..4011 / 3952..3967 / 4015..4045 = -4.6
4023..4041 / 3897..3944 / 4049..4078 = -3.1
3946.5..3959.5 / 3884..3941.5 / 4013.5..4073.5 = 0.3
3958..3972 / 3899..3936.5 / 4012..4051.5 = 5.1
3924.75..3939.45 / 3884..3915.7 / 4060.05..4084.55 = 6.7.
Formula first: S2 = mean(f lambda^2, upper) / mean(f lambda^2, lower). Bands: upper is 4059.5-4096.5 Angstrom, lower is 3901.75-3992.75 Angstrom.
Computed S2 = 1.7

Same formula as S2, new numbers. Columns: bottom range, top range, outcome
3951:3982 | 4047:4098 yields 1.72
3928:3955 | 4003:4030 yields 2.11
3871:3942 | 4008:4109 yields 1.89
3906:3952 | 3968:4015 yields 1.54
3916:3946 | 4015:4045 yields 2.18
